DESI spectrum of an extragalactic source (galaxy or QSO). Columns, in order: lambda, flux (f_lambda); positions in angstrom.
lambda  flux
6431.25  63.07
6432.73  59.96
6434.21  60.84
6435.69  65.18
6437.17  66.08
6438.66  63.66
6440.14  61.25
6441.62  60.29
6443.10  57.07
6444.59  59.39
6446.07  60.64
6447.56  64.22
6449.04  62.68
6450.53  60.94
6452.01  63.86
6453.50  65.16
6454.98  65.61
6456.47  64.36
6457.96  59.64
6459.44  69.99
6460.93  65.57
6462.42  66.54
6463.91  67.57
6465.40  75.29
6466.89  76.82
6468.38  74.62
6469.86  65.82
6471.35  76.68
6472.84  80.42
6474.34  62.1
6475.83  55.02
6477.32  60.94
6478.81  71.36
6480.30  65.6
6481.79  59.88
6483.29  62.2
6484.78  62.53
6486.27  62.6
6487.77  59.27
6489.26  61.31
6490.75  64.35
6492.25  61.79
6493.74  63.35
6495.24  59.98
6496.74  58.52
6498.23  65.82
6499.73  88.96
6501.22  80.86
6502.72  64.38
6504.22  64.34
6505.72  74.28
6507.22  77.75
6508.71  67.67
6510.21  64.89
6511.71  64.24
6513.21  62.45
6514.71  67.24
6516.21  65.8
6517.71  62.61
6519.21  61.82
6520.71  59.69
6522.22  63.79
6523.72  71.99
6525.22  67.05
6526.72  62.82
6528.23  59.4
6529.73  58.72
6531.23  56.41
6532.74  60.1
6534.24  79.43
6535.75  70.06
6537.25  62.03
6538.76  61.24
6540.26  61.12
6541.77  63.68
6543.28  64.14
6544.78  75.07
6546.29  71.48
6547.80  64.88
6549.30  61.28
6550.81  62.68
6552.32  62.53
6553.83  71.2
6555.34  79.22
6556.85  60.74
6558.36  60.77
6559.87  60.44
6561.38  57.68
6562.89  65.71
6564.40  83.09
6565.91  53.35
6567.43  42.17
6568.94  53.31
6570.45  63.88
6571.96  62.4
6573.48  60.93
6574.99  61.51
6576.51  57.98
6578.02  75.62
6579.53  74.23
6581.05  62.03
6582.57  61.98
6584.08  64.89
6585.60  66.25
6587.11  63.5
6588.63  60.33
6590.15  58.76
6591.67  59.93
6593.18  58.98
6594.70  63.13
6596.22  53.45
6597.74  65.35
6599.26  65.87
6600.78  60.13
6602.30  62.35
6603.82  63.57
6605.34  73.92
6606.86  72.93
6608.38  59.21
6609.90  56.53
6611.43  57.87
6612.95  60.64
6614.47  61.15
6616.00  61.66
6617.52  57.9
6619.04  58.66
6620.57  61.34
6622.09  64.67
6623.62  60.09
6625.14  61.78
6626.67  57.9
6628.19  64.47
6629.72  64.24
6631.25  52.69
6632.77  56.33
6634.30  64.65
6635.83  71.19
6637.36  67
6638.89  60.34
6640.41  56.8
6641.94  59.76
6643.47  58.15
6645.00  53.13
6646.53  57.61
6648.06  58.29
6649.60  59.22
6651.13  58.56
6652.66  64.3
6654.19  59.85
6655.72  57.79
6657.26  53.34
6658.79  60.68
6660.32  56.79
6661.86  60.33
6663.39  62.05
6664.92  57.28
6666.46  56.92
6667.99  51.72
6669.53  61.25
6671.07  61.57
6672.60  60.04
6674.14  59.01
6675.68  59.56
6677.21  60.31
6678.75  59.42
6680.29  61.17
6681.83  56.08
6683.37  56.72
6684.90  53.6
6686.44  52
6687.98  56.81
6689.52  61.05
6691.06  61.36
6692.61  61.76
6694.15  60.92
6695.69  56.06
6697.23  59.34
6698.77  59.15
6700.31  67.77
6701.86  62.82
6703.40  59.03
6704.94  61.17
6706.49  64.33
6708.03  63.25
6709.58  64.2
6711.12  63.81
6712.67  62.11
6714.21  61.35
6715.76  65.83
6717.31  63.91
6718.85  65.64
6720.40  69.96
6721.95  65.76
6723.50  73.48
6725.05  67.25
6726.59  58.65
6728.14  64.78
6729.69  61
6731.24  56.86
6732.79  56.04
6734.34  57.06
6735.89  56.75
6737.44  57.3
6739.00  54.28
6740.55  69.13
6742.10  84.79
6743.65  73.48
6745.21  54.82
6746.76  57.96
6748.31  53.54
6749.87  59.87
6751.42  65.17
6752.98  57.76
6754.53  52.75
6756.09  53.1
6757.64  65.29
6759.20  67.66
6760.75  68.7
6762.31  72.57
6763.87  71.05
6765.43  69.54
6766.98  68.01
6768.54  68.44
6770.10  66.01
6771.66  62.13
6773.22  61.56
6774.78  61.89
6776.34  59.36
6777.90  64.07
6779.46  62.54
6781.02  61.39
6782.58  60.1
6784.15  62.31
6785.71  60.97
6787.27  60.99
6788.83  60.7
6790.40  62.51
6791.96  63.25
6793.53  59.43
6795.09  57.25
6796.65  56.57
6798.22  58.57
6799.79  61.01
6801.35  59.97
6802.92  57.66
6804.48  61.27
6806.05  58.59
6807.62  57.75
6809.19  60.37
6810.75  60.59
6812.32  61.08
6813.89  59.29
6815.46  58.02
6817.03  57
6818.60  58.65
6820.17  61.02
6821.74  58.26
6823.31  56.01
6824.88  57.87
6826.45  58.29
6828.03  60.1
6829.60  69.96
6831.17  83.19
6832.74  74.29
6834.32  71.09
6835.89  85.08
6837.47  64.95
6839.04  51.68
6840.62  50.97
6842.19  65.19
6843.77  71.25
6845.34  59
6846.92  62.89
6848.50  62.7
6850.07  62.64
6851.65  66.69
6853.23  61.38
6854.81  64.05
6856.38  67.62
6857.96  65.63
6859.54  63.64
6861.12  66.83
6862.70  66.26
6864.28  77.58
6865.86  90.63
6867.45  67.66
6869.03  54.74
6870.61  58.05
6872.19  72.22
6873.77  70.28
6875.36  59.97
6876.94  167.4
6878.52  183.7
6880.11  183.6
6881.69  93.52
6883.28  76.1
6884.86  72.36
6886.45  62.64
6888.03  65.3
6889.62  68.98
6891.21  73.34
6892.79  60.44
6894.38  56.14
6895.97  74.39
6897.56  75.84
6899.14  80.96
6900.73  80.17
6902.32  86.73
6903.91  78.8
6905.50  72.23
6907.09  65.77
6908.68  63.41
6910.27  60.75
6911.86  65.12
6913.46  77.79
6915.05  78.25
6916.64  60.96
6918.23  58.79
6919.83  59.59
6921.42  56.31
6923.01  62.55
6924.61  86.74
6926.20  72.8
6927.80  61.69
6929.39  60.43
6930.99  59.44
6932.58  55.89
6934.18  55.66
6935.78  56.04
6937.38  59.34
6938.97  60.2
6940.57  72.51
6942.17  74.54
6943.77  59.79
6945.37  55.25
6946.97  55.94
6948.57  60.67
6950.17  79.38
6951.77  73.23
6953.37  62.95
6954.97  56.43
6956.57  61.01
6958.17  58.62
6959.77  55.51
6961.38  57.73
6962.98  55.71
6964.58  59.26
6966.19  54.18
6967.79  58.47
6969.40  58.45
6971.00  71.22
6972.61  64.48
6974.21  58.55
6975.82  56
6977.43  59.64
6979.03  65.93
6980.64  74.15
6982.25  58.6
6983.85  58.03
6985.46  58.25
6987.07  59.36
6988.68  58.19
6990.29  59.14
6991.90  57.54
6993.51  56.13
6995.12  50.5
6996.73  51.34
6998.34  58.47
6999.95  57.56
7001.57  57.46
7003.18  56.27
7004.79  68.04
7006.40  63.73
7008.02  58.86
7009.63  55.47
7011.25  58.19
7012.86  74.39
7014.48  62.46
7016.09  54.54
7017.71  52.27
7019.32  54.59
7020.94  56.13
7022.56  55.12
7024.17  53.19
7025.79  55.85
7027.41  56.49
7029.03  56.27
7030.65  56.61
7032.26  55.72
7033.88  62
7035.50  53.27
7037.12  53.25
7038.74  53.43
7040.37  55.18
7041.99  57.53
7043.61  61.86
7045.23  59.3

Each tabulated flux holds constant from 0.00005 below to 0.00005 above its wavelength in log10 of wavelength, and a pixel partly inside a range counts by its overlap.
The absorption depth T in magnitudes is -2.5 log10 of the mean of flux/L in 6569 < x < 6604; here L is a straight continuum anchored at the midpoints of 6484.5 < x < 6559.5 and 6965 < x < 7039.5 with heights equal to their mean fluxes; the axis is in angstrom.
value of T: 0.03 mag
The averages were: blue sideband 65.6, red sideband 58.4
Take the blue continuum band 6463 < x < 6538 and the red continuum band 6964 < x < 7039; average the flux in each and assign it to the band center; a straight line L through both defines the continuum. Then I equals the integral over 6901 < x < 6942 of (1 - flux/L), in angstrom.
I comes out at -4.45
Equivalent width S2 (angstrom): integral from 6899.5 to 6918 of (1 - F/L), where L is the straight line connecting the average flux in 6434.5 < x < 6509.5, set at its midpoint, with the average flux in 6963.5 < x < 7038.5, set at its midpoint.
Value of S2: -3.7 angstrom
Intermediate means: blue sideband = 65.9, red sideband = 58.5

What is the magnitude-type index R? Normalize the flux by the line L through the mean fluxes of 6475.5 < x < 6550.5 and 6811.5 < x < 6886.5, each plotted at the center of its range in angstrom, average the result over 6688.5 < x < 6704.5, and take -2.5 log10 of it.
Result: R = 0.142 mag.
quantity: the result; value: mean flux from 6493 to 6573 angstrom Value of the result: 65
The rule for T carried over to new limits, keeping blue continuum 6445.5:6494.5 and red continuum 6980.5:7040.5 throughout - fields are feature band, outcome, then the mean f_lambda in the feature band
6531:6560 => -0.02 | 65.7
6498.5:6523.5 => -0.05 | 68.2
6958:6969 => 0.02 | 57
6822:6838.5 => -0.12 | 67.5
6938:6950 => -0.09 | 63.5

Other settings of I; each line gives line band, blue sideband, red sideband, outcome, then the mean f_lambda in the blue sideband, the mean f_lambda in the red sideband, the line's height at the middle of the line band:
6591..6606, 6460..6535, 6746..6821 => 0.4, 66.3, 61.4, 64.5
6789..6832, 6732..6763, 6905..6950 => 1.4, 61.9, 64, 62.6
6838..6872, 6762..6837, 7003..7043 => -1.8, 62.8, 57.6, 61.5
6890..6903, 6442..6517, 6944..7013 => -2.6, 66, 60.1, 61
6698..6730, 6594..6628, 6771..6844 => -1.2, 61.9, 61.8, 61.8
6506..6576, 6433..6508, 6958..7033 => 0.6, 65.7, 58.6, 64.8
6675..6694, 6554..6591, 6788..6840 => 1.2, 63.1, 61.8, 62.5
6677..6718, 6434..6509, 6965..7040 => 1.4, 65.8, 58.4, 62.7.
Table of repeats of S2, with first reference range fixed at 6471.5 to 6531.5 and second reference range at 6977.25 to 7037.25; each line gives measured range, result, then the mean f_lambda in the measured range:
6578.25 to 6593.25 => 0.1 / 63.7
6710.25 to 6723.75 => -0.7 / 65.4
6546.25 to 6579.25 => 0.6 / 63.3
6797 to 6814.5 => 0.4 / 59.6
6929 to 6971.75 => -1.4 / 61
